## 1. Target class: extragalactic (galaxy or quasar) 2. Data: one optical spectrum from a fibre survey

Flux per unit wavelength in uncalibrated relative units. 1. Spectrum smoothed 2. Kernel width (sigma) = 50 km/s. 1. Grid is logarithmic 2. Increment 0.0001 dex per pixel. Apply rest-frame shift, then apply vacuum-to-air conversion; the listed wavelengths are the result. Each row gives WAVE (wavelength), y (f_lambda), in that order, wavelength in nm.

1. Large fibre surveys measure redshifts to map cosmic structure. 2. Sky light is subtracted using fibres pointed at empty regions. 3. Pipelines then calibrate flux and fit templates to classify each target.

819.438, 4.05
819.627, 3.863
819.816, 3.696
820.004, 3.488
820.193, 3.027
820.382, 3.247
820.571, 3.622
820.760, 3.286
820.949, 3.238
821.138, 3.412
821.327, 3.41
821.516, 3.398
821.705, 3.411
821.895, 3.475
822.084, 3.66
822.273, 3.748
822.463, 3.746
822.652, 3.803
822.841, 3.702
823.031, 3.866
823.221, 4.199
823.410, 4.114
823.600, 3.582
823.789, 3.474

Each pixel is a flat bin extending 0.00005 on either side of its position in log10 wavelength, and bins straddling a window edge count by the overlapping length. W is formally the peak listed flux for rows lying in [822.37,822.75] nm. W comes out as 3.803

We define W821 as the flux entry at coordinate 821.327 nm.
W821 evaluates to 3.41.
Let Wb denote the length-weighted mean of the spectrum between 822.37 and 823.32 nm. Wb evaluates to 3.87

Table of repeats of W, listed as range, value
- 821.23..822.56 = 3.748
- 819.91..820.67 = 3.622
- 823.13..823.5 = 4.199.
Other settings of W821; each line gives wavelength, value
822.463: 3.746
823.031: 3.866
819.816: 3.696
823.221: 4.199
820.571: 3.622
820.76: 3.286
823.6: 3.582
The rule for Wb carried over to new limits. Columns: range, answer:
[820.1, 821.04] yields 3.28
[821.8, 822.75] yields 3.69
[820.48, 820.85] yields 3.45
